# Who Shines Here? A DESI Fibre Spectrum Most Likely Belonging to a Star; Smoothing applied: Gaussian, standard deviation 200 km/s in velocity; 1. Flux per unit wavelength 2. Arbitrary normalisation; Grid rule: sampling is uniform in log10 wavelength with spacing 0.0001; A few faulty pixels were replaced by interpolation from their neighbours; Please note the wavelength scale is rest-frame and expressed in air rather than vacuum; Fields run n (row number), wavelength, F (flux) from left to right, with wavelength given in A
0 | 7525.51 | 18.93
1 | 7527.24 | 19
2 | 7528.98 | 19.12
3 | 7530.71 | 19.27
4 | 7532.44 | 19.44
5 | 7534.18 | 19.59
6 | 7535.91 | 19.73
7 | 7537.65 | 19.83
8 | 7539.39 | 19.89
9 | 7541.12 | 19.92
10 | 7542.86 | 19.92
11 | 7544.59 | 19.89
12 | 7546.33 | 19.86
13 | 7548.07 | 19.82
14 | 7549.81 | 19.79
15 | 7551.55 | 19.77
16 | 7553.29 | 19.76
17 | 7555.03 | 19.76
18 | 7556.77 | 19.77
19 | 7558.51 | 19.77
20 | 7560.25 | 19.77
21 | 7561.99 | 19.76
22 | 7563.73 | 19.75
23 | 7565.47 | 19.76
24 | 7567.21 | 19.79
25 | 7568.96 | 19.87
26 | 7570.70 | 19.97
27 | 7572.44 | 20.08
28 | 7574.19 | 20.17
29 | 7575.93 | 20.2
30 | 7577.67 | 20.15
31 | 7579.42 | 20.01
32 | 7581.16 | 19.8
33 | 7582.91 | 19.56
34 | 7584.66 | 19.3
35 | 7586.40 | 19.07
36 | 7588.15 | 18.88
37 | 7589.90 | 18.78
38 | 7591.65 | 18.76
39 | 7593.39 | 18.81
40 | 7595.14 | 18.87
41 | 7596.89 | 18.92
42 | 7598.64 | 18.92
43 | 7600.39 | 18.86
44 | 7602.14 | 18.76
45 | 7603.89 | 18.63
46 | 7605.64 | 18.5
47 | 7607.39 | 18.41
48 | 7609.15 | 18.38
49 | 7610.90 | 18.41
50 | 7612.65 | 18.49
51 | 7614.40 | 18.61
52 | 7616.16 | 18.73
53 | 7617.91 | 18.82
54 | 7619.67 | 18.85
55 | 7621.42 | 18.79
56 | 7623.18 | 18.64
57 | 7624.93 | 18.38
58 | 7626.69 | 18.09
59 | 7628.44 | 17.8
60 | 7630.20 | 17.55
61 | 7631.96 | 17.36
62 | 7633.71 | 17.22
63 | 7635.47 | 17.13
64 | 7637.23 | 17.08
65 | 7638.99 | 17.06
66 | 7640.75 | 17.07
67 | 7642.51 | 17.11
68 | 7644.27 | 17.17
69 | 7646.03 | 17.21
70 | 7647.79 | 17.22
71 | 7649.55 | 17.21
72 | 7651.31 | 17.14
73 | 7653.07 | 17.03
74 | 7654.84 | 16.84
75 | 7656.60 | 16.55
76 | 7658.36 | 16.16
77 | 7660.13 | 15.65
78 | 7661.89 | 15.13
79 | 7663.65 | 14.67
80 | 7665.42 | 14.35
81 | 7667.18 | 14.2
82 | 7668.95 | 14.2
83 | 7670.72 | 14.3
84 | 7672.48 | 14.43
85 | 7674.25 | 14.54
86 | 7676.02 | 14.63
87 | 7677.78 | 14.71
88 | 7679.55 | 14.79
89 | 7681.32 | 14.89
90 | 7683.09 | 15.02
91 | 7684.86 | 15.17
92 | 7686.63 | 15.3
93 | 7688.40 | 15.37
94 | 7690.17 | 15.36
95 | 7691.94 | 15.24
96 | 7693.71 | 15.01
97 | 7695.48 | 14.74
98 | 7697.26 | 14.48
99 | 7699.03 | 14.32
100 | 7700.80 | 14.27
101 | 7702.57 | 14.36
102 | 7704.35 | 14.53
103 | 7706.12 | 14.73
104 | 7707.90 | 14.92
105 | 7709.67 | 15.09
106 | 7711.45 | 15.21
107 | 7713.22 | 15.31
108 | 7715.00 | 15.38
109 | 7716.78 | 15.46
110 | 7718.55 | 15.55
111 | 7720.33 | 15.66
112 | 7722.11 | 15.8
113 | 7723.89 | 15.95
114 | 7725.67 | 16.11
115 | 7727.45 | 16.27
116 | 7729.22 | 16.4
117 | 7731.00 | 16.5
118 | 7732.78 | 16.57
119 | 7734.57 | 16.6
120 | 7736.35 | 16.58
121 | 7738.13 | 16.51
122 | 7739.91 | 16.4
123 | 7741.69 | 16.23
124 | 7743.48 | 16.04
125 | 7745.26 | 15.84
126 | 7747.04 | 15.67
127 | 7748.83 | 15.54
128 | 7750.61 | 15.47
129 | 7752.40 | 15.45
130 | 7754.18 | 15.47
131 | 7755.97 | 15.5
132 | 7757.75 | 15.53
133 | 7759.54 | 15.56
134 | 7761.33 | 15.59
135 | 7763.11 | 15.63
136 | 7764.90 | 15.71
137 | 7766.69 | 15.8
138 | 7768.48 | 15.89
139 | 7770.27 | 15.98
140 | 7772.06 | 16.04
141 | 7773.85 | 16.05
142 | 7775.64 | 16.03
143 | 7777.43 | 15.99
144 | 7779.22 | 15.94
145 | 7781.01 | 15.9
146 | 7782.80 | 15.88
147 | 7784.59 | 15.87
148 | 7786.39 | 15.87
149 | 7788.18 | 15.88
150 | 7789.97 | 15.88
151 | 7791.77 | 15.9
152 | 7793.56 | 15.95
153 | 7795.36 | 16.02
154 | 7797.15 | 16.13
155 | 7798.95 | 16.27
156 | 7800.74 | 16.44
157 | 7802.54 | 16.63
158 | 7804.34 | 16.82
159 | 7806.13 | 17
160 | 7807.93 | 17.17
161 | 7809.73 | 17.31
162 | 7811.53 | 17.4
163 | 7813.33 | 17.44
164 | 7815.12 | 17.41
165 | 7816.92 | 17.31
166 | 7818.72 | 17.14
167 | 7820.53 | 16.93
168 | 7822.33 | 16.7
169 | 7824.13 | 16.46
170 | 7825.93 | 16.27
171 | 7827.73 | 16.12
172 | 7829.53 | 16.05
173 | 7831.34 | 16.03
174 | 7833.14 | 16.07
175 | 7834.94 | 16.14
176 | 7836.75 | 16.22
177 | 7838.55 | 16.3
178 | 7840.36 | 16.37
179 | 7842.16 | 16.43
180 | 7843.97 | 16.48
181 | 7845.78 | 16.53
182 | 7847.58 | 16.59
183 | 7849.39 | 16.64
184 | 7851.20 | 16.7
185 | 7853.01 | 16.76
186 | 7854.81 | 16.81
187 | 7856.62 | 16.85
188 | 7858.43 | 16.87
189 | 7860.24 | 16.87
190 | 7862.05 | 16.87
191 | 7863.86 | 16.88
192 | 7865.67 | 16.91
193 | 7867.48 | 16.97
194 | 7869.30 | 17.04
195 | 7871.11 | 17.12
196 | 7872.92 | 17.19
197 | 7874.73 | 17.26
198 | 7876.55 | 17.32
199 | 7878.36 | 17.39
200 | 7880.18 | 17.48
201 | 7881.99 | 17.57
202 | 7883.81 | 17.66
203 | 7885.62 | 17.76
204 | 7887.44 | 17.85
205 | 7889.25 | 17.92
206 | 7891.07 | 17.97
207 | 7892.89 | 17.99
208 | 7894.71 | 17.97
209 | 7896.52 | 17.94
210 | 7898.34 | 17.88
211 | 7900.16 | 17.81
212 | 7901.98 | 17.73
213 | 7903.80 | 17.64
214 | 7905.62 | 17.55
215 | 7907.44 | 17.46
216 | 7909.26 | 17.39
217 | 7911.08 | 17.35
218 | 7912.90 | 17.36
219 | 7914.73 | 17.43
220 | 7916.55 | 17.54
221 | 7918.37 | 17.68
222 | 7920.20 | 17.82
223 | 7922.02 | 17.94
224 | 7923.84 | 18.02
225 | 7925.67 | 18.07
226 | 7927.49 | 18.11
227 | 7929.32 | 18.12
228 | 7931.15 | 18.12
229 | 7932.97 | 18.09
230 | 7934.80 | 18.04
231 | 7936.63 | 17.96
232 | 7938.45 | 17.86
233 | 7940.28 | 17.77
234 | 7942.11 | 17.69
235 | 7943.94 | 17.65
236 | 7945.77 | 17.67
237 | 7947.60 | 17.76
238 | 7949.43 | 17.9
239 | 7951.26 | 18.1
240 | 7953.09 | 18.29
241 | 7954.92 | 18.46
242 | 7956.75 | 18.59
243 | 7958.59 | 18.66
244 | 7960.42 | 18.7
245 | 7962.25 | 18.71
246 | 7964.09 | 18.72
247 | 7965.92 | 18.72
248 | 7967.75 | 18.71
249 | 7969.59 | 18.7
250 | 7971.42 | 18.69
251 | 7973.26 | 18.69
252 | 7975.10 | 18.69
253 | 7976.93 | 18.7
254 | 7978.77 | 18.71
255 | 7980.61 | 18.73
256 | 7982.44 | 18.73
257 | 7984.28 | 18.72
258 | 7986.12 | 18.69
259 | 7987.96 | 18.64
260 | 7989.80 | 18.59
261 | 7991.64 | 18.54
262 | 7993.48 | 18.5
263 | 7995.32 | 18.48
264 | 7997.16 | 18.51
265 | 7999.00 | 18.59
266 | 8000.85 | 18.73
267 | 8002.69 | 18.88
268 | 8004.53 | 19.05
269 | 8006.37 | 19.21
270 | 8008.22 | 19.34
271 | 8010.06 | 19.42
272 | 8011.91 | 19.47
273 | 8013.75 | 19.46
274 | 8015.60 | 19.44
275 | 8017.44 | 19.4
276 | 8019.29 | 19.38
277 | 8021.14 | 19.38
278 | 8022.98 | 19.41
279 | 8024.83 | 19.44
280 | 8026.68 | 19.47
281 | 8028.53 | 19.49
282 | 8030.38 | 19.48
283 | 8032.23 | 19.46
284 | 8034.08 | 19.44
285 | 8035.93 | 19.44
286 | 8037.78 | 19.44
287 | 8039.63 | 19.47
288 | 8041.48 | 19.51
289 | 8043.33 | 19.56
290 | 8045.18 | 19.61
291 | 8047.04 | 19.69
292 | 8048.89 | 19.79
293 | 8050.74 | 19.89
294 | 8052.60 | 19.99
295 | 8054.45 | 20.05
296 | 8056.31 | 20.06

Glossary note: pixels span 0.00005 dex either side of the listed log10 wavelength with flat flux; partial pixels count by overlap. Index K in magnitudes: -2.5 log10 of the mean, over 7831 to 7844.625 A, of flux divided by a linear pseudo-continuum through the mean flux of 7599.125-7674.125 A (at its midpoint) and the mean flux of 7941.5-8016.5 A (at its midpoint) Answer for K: 0.11 mag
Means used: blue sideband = 17.2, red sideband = 18.6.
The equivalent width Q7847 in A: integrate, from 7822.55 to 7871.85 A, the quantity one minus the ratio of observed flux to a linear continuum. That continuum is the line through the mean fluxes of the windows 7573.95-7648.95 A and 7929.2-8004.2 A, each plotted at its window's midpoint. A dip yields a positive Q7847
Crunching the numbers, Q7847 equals 4.98 A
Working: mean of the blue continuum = 18.5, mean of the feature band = 16.6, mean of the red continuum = 18.4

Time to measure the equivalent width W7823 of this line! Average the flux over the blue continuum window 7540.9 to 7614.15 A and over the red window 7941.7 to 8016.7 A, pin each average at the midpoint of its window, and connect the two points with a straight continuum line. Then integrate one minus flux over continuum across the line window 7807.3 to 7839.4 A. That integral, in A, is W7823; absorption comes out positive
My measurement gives 3.8 A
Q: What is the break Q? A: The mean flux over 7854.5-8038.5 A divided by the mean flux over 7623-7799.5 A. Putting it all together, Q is 1.15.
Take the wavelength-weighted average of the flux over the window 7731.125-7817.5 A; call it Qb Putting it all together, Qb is 16.2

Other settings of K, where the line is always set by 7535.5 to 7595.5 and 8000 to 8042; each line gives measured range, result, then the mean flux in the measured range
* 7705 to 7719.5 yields 0.27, 15.2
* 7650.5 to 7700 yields 0.28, 15.1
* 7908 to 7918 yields 0.12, 17.4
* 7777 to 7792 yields 0.22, 15.9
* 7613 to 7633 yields 0.08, 18.3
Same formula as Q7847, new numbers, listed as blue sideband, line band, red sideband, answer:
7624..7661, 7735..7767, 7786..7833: 1.8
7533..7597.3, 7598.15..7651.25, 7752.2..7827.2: 2.2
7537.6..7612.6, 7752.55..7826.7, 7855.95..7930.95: 7.7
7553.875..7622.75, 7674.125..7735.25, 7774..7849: 8.6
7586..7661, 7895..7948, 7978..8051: 3.1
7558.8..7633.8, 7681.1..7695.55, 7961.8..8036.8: 2.9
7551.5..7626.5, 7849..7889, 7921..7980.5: 2.9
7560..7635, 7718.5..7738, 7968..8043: 2.8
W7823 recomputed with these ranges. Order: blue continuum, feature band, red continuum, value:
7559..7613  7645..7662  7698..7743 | 0.7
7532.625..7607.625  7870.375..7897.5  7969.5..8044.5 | 2.2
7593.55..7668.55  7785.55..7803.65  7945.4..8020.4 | 2.0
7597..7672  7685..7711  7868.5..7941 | 3.8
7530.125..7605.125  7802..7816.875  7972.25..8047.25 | 1.6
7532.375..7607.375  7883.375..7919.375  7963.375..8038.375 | 2.7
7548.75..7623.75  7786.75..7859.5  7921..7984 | 8.1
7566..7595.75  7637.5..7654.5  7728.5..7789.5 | 1.0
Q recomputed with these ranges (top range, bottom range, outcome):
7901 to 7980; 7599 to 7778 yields 1.12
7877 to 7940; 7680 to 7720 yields 1.19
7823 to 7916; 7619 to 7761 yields 1.07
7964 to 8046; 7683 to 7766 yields 1.23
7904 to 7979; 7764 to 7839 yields 1.11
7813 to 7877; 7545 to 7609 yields 0.86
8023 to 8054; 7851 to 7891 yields 1.14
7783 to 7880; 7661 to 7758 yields 1.09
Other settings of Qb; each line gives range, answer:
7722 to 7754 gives 16.1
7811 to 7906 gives 17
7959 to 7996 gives 18.7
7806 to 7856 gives 16.7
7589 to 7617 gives 18.7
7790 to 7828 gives 16.7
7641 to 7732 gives 15.5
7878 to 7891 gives 17.7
